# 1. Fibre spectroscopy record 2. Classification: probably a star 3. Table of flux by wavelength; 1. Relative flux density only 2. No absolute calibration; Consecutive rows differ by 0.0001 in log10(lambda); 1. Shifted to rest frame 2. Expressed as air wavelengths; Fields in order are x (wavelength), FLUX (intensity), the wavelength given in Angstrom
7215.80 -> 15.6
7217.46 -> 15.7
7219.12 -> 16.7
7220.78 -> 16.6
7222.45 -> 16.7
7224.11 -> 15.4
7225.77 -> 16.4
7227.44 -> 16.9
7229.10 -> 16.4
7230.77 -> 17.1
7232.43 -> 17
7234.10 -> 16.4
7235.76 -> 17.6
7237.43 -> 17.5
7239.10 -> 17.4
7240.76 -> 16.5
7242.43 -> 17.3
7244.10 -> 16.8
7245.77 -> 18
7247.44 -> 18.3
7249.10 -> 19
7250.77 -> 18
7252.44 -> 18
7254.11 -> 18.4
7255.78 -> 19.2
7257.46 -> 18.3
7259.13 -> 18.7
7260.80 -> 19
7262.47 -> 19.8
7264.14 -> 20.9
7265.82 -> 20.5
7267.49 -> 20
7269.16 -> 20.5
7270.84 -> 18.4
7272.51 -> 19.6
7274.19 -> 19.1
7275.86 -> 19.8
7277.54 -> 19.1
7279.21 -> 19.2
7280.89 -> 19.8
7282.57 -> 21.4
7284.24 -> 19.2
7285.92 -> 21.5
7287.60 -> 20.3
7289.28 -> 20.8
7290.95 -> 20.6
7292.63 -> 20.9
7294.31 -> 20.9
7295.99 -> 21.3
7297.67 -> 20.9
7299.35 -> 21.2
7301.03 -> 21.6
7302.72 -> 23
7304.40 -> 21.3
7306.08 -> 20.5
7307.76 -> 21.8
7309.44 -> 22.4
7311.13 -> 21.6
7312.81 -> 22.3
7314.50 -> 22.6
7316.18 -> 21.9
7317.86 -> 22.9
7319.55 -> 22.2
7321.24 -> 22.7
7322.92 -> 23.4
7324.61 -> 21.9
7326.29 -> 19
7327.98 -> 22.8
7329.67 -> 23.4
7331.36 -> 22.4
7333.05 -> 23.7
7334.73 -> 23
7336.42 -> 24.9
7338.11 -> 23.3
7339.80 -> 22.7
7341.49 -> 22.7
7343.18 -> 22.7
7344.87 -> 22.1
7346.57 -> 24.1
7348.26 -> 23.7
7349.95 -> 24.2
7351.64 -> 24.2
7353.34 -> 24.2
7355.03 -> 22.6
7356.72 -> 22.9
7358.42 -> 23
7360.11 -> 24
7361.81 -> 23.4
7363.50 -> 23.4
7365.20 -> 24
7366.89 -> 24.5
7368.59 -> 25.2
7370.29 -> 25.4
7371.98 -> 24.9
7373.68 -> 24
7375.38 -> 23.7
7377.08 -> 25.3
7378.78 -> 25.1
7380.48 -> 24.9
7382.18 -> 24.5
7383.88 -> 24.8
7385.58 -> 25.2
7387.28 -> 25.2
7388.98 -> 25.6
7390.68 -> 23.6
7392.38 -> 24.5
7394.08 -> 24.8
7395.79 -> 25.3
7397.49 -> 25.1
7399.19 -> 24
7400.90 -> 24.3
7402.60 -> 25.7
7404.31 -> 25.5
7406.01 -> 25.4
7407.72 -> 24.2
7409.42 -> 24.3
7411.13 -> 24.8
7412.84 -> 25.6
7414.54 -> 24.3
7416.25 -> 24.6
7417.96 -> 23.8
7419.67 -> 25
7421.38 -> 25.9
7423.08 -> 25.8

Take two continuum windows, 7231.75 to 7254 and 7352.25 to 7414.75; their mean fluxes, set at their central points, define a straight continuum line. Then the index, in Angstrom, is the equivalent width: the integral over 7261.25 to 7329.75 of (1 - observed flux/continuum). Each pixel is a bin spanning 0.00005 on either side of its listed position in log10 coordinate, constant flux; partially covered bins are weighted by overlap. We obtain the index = -2.9 Angstrom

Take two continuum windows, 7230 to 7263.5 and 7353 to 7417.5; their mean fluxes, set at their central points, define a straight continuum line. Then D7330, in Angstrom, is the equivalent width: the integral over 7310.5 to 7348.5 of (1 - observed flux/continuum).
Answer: -1.4 Angstrom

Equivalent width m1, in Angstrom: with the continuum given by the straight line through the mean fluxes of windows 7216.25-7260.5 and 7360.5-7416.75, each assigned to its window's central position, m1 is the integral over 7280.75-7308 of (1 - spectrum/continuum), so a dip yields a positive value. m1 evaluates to -1.3 Angstrom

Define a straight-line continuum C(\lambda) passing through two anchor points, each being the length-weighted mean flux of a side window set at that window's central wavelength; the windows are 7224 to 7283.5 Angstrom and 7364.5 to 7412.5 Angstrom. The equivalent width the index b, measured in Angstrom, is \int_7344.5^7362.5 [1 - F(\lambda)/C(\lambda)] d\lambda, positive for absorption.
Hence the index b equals -0.3 Angstrom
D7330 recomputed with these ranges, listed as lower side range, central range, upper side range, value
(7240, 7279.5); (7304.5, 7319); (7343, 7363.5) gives -0.38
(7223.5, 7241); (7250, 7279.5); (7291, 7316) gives -0.43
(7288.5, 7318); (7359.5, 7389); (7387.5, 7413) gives -0.78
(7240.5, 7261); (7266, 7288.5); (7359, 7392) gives -0.43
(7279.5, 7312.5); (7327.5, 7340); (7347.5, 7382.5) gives -0.31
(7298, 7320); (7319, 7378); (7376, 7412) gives -0.36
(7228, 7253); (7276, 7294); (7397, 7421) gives -0.86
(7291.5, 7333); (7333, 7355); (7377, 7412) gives -0.41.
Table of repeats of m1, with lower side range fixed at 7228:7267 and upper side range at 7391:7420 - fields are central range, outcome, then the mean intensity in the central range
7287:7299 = -0.5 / 20.9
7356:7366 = -0.3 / 23.4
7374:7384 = -0.4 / 24.7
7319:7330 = -0.4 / 22.1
